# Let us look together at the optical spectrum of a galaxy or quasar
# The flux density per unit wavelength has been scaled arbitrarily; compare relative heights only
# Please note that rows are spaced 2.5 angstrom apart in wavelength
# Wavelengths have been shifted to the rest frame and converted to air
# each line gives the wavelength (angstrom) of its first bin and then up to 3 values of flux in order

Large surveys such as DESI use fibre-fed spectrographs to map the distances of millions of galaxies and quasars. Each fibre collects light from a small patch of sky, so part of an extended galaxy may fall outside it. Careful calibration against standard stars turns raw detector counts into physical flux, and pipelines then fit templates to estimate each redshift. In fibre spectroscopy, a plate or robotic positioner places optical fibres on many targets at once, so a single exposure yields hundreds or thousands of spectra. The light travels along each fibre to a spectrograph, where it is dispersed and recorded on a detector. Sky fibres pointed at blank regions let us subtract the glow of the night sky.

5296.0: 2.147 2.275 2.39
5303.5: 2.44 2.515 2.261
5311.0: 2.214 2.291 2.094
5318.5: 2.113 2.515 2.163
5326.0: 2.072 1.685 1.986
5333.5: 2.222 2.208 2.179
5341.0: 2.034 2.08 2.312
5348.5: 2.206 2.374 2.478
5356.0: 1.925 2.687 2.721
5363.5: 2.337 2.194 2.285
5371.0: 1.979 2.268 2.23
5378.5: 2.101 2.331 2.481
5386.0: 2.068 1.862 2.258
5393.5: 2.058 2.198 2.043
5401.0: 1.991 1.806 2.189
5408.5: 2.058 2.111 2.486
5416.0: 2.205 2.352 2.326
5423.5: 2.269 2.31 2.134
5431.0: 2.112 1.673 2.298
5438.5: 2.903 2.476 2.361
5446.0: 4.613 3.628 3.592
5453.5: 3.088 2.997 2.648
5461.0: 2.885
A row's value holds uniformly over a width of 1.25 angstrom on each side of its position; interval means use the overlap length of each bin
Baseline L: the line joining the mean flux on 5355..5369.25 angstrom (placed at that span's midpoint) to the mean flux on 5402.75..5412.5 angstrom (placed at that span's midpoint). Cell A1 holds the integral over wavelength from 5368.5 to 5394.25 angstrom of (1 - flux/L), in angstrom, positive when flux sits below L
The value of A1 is 0.8 angstrom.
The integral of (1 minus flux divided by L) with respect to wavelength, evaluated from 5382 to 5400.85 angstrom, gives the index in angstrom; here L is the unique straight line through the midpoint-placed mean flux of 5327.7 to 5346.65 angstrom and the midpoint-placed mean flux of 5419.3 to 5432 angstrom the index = 0.4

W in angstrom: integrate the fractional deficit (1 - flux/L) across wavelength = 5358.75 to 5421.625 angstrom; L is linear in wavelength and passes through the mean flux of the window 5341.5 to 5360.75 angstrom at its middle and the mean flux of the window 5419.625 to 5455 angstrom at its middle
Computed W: 7.0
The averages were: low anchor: 2.31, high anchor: 2.7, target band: 2.2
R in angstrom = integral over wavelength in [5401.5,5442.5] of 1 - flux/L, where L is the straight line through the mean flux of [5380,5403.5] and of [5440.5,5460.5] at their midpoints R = 6.7 angstrom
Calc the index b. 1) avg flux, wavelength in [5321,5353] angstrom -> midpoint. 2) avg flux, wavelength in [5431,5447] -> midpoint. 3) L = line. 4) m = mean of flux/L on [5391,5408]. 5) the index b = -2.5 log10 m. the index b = 0.19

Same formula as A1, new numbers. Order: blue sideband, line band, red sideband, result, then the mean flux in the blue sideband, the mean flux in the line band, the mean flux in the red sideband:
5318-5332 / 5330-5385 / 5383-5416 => -4.0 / 2.09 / 2.26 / 2.12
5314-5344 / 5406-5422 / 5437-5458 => 3.5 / 2.12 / 2.25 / 3.18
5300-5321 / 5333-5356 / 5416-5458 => 1.8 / 2.3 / 2.22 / 2.68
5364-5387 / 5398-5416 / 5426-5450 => 2.5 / 2.22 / 2.11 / 2.68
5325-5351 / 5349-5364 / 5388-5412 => -2.3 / 2.11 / 2.41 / 2.06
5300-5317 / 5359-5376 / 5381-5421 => -0.7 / 2.32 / 2.31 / 2.16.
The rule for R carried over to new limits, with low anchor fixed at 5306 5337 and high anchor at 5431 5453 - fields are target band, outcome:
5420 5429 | 1.7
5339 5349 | 0.6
